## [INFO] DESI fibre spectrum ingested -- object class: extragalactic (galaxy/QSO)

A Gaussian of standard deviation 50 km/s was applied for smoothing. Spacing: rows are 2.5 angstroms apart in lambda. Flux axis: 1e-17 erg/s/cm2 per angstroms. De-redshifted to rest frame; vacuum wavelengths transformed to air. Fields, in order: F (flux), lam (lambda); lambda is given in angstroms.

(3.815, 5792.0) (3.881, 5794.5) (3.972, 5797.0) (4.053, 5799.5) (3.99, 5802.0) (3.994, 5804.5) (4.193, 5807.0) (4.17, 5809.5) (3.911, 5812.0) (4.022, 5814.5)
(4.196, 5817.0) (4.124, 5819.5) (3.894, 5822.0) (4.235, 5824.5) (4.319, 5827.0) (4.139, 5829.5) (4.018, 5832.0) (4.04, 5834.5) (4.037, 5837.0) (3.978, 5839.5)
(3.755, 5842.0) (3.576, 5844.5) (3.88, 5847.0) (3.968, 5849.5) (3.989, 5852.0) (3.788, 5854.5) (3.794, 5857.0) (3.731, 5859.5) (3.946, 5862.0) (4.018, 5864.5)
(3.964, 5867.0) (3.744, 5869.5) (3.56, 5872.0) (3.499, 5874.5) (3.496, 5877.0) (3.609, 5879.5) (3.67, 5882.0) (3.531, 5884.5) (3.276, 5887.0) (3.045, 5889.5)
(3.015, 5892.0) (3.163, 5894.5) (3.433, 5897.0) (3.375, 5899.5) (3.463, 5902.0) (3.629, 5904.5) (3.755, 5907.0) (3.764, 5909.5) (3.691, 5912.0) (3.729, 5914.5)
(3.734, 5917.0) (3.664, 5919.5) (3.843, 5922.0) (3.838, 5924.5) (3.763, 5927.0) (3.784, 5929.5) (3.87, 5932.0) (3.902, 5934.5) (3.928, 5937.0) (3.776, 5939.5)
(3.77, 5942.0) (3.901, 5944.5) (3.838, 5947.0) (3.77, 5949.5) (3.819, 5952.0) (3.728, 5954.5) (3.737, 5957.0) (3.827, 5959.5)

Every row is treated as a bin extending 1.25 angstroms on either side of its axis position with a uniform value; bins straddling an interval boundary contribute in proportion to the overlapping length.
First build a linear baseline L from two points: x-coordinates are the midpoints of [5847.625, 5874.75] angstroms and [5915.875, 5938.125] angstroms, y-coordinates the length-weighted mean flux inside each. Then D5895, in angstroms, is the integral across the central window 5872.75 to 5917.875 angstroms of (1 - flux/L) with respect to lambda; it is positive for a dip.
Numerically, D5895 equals 3.90 angstroms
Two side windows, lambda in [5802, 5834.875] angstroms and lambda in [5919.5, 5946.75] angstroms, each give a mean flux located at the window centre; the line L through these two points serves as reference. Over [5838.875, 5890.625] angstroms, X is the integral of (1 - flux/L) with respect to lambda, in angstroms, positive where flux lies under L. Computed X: 3.69 angstroms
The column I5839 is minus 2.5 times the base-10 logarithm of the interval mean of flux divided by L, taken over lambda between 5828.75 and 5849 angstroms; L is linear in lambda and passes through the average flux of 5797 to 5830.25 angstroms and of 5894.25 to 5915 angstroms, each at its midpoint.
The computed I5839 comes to 0.006 mag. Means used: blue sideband 4.09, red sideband 3.57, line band 3.92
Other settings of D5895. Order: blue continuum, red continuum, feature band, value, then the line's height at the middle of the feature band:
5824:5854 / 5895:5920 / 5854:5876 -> 0.4 angstroms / 3.84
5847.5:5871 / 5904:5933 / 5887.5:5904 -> 2.3 angstroms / 3.8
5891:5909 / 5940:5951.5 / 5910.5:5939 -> -1.2 angstroms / 3.64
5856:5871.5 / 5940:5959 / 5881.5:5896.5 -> 2.2 angstroms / 3.84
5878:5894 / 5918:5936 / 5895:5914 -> -0.1 angstroms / 3.56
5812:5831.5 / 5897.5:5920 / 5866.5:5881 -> 0.8 angstroms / 3.83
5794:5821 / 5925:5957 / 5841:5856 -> 0.6 angstroms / 3.98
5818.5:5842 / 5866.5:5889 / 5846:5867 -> -0.6 angstroms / 3.79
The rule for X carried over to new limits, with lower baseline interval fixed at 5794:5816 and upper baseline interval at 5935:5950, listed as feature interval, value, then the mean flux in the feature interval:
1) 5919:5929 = 0.2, 3.79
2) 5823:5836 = -0.5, 4.14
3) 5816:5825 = -0.2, 4.1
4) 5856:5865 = 0.2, 3.86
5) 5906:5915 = 0.3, 3.73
